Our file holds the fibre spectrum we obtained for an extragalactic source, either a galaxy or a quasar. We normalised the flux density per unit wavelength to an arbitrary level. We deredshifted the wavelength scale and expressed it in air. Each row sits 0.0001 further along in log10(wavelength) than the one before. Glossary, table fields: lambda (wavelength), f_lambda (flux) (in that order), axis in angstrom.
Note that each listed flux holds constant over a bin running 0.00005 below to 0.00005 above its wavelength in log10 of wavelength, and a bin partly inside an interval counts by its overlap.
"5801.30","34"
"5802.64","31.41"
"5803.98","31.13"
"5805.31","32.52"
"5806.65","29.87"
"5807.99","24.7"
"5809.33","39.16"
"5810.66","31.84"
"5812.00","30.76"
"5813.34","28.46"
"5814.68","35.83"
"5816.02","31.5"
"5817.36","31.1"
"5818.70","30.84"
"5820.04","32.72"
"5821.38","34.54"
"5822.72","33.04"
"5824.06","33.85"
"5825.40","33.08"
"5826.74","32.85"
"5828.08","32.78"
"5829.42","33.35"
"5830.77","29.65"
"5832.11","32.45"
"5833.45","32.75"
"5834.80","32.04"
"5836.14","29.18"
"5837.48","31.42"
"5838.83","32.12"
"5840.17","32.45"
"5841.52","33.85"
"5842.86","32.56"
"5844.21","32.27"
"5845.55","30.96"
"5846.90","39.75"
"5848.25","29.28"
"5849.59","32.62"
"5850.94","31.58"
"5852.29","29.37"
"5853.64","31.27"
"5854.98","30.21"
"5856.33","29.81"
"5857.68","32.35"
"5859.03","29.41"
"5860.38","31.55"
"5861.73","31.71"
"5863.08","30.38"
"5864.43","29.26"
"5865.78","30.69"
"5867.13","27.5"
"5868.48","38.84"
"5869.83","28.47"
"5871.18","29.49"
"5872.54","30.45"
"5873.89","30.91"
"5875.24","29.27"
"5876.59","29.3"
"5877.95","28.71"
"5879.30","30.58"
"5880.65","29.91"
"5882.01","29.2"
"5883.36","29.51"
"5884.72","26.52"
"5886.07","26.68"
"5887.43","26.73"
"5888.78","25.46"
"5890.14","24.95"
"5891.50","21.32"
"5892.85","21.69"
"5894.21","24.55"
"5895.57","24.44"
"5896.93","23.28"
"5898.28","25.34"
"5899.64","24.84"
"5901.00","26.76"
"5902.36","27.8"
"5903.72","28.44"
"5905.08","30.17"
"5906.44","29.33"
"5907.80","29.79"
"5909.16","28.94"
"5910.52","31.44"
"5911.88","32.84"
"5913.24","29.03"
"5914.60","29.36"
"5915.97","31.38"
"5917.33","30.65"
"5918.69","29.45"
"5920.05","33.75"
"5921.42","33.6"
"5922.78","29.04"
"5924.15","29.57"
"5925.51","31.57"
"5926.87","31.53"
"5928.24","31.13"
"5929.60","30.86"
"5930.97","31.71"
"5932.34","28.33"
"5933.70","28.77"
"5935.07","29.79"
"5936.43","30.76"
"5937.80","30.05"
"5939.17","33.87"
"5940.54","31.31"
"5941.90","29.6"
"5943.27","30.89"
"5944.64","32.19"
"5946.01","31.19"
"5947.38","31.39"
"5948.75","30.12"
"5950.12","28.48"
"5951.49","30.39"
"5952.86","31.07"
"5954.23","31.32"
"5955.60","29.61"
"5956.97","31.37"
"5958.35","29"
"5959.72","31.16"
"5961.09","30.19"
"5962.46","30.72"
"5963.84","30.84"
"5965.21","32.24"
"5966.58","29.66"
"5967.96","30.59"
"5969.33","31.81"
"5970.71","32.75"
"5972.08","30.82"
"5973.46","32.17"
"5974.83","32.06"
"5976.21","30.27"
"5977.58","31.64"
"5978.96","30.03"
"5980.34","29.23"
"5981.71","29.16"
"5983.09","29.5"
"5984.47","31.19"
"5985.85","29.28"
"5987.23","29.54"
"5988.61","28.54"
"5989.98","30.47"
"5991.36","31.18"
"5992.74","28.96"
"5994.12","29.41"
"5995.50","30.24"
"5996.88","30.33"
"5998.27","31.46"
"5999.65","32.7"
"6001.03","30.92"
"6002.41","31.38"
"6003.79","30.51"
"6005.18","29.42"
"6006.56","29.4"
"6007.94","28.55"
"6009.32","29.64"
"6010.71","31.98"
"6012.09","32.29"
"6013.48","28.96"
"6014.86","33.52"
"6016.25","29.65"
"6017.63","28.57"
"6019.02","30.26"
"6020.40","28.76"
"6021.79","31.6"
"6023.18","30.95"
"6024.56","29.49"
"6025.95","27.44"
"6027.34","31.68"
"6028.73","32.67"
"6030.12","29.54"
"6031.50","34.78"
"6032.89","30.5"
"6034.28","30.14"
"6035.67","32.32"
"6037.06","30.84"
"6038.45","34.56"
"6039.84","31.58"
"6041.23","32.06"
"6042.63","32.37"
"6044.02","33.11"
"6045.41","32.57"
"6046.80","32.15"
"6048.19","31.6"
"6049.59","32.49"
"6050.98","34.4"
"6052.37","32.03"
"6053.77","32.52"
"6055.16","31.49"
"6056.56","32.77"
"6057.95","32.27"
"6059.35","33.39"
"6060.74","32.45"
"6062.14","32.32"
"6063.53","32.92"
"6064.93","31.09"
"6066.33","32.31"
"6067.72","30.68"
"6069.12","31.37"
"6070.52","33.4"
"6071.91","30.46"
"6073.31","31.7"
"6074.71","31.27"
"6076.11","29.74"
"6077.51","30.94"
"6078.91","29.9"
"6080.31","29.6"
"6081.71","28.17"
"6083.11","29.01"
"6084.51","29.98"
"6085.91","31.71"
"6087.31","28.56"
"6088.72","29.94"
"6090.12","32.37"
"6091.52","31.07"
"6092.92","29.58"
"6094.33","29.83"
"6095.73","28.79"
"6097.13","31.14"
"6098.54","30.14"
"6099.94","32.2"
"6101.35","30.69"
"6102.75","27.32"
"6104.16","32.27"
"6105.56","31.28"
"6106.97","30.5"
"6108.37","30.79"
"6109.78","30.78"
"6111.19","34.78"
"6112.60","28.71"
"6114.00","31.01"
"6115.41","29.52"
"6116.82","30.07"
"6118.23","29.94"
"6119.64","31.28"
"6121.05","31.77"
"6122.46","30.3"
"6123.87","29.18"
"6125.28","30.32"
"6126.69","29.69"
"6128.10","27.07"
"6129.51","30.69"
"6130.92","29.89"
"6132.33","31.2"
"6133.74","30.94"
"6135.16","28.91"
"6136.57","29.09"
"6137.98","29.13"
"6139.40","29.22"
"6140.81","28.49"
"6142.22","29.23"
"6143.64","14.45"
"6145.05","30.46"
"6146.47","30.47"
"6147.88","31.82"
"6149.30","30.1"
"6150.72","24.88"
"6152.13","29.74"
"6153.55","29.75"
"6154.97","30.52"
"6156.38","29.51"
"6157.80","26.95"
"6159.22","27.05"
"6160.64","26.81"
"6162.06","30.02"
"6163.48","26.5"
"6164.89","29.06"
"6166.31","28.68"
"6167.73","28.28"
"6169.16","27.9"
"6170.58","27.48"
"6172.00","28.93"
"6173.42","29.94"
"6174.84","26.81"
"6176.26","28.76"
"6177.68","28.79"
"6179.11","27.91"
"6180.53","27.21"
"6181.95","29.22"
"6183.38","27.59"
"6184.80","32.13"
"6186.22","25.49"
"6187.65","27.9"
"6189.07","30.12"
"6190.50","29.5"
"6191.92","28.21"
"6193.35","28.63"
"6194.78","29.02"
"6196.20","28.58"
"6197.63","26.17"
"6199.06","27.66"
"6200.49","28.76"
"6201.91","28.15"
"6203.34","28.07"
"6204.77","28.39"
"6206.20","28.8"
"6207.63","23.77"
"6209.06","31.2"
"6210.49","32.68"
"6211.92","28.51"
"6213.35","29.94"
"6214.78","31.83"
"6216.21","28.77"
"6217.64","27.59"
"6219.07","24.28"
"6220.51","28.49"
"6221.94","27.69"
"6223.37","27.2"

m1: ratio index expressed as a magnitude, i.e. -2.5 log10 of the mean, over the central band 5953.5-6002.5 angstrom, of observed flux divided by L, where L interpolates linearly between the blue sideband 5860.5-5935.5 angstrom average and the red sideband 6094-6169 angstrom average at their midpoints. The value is -0.052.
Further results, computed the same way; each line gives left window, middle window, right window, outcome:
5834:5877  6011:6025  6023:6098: 0.03 mag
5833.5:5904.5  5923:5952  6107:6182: -0.05 mag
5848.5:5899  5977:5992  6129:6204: -0.05 mag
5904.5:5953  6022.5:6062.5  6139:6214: -0.08 mag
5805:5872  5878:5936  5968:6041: 0.10 mag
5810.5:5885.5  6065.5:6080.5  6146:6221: -0.06 mag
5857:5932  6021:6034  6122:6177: -0.07 mag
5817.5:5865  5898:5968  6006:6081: 0.05 mag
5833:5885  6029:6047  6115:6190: -0.08 mag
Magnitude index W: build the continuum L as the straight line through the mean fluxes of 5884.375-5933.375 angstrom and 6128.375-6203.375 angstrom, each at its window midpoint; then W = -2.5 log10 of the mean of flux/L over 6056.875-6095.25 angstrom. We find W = -0.09 mag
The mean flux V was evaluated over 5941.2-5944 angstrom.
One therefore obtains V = 30.3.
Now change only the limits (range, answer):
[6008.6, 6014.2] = 30.7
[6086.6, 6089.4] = 29.2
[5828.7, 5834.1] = 32.1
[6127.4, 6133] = 29.7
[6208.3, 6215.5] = 30.8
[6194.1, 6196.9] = 28.9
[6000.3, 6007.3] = 30.3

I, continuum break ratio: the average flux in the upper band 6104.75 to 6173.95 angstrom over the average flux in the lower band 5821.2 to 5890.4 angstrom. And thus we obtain 0.95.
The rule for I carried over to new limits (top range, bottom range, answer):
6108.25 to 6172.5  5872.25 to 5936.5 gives 1.01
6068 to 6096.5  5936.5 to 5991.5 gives 0.99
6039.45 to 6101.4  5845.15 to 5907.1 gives 1.08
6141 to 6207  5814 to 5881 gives 0.89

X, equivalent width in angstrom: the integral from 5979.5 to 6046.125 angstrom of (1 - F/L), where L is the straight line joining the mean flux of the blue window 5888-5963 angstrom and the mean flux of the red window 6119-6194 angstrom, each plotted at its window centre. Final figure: -3.6 angstrom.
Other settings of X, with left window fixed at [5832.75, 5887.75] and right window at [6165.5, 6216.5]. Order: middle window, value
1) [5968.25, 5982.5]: -0.5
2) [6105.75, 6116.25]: -0.6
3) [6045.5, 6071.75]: -2.5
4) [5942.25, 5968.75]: -0.4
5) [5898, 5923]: 0.6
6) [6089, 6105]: -0.7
